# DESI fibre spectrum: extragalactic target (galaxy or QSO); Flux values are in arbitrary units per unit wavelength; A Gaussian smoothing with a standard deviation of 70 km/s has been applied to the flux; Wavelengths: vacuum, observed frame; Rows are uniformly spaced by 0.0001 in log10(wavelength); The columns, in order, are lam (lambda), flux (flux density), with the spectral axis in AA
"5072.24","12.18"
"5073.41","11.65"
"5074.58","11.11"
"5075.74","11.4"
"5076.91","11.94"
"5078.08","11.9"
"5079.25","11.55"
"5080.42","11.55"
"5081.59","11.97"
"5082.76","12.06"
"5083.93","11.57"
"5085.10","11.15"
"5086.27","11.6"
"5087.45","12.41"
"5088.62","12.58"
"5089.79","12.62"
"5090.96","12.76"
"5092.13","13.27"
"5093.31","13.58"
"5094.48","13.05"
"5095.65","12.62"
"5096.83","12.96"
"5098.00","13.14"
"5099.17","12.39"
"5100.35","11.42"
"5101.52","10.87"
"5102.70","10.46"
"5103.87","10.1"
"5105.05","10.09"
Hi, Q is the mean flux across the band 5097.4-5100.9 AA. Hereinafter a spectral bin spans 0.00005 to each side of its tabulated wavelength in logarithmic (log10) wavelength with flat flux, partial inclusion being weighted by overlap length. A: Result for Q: 12.3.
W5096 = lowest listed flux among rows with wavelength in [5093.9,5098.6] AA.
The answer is 12.62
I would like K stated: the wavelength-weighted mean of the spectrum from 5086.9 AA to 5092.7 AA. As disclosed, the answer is 12.7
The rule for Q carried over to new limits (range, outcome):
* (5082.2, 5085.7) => 11.6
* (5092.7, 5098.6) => 13.1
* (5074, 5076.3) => 11.3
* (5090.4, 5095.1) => 13.2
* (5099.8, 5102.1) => 11.2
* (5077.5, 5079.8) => 11.7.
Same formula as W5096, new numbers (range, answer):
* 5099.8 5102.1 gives 10.87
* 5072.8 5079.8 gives 11.11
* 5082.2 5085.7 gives 11.15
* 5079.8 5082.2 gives 11.55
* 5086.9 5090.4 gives 12.41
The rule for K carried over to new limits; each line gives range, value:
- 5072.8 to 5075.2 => 11.4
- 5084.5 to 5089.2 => 11.9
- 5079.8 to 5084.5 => 11.8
